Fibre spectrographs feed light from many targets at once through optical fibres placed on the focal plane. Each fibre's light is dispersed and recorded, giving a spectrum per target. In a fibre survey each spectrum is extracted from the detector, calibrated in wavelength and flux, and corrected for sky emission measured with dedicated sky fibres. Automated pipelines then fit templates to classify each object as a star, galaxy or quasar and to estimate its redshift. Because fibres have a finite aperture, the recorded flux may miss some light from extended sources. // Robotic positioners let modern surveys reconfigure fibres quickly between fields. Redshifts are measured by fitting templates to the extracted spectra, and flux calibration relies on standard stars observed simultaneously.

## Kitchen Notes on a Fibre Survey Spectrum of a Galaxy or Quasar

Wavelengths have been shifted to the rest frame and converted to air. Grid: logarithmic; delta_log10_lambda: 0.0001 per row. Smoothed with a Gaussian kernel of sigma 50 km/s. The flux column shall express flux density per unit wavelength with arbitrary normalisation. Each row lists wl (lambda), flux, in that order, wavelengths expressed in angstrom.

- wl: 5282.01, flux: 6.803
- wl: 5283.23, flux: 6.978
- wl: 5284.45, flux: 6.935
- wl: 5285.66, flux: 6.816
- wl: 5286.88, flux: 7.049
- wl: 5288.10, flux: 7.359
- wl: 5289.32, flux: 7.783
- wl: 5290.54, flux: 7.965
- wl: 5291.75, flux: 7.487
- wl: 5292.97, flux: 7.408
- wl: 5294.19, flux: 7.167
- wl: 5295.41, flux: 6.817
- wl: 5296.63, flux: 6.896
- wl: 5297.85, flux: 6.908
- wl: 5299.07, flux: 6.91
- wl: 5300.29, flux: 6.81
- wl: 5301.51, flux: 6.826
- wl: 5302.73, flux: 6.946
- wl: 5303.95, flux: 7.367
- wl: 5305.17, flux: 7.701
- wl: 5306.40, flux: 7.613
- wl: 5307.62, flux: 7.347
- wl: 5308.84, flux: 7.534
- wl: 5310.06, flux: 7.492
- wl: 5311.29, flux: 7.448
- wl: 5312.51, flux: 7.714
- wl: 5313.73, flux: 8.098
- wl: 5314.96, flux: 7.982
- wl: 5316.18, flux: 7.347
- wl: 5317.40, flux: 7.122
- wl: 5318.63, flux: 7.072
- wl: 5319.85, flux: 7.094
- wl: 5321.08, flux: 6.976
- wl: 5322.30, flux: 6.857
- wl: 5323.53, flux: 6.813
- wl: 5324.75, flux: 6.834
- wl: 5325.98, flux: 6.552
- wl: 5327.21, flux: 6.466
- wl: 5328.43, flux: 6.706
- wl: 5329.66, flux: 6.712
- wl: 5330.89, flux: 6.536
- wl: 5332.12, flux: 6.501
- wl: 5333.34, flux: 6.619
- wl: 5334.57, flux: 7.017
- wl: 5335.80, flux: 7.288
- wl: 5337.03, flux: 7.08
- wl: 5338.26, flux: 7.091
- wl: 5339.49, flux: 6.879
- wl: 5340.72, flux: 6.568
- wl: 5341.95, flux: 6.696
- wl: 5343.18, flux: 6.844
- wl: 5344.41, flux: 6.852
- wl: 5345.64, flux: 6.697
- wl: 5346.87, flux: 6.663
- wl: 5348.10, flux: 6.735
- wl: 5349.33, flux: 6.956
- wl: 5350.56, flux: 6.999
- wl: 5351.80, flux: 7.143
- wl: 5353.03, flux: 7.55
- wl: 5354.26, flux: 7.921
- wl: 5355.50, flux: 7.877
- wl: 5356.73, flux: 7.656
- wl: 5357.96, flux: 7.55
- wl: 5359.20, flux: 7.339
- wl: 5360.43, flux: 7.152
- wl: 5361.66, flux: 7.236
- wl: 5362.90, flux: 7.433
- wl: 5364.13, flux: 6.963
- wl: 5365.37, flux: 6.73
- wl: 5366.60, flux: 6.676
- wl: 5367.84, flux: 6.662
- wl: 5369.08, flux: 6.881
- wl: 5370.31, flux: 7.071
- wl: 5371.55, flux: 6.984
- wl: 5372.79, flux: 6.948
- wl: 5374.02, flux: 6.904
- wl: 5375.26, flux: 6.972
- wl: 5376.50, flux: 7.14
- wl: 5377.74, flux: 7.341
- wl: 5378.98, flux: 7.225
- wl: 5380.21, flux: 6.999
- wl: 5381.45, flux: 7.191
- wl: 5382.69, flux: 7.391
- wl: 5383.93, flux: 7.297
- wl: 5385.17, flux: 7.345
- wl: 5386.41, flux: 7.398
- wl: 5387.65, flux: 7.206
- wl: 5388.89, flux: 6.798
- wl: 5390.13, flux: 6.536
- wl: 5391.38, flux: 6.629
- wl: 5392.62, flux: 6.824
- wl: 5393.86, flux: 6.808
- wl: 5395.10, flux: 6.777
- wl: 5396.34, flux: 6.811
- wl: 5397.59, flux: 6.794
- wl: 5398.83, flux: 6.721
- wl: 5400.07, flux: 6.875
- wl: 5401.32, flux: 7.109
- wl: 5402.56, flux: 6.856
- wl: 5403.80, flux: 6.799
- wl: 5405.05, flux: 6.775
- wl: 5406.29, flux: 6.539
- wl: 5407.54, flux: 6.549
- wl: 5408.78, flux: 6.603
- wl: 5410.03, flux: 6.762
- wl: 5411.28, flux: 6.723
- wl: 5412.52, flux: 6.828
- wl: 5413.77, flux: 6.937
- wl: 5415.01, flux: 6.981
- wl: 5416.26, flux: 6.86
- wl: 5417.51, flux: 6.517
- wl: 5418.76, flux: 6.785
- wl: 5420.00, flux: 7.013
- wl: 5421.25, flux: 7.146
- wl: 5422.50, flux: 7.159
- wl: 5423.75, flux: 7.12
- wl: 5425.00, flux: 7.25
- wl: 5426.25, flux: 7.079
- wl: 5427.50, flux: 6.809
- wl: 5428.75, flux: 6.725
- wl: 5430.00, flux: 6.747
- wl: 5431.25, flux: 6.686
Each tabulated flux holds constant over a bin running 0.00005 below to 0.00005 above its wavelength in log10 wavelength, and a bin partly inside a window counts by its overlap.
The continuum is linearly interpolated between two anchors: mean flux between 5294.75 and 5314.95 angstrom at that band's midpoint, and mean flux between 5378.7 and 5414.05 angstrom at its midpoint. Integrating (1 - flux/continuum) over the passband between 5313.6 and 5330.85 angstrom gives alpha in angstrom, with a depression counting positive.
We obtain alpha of 0.53 angstrom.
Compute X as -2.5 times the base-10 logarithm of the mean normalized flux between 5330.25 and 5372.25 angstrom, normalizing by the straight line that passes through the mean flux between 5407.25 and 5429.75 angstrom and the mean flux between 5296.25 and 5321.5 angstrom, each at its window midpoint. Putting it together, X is 0.02 mag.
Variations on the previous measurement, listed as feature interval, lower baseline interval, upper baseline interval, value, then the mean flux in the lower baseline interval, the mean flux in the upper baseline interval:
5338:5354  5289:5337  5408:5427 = 0.024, 7.14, 6.91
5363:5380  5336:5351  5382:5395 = -0.004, 6.85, 7.01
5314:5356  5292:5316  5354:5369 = 0.045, 7.32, 7.23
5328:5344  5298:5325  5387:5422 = 0.053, 7.27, 6.81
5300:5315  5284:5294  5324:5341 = -0.051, 7.35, 6.78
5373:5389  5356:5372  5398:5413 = -0.032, 7.11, 6.76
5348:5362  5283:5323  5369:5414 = -0.045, 7.27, 6.93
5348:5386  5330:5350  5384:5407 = -0.052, 6.81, 6.87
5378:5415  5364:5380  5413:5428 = 0.009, 6.96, 6.97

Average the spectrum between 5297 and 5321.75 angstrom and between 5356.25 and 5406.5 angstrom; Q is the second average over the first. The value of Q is 1.0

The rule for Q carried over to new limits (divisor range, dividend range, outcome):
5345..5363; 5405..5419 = 0.93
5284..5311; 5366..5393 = 0.97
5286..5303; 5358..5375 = 0.98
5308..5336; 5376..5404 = 0.99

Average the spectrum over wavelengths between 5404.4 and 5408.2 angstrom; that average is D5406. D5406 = 6.62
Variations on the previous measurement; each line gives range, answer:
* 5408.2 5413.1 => 6.73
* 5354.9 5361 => 7.52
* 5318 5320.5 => 7.07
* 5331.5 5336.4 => 6.86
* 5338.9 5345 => 6.77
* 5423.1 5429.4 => 6.99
